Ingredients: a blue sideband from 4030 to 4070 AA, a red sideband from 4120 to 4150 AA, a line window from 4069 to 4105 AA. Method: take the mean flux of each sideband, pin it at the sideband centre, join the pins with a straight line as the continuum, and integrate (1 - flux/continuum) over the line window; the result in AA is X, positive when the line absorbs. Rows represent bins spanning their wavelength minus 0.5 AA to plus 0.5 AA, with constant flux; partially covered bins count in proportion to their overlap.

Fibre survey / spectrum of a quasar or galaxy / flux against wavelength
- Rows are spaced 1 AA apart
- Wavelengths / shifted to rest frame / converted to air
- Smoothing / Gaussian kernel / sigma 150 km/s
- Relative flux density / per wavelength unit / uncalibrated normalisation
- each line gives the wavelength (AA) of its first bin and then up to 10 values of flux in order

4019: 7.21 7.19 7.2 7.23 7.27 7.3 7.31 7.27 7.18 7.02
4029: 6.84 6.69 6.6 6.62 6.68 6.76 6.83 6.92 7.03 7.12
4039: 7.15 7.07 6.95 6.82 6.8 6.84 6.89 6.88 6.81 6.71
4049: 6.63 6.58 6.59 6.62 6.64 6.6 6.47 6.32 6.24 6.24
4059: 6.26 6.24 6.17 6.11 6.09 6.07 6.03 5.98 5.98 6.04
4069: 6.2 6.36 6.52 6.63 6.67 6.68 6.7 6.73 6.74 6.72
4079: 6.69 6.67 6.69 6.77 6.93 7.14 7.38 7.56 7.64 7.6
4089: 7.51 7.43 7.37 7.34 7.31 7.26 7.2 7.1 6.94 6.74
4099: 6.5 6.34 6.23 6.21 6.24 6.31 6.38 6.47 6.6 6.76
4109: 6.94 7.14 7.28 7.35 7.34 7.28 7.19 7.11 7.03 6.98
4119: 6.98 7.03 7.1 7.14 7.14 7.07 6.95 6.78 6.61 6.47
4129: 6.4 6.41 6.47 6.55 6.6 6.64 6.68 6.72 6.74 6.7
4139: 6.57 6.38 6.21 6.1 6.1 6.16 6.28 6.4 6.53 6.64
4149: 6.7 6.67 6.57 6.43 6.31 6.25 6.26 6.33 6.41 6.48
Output -1.6 AA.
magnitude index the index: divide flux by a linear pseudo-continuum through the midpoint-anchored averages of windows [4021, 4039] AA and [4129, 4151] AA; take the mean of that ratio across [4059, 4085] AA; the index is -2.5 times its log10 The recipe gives 0.05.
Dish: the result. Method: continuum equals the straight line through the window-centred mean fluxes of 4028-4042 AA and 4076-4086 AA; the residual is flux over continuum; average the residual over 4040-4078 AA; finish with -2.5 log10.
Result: 0.063 mag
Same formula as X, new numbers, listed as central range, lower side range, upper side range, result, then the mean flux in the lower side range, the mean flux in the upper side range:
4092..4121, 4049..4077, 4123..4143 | -1.7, 6.37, 6.58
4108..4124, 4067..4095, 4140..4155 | -1.2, 6.92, 6.38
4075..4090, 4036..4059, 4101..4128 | -0.6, 6.72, 6.88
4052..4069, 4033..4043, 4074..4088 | 1.8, 6.94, 6.96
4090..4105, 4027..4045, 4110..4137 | 0.2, 6.88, 6.9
